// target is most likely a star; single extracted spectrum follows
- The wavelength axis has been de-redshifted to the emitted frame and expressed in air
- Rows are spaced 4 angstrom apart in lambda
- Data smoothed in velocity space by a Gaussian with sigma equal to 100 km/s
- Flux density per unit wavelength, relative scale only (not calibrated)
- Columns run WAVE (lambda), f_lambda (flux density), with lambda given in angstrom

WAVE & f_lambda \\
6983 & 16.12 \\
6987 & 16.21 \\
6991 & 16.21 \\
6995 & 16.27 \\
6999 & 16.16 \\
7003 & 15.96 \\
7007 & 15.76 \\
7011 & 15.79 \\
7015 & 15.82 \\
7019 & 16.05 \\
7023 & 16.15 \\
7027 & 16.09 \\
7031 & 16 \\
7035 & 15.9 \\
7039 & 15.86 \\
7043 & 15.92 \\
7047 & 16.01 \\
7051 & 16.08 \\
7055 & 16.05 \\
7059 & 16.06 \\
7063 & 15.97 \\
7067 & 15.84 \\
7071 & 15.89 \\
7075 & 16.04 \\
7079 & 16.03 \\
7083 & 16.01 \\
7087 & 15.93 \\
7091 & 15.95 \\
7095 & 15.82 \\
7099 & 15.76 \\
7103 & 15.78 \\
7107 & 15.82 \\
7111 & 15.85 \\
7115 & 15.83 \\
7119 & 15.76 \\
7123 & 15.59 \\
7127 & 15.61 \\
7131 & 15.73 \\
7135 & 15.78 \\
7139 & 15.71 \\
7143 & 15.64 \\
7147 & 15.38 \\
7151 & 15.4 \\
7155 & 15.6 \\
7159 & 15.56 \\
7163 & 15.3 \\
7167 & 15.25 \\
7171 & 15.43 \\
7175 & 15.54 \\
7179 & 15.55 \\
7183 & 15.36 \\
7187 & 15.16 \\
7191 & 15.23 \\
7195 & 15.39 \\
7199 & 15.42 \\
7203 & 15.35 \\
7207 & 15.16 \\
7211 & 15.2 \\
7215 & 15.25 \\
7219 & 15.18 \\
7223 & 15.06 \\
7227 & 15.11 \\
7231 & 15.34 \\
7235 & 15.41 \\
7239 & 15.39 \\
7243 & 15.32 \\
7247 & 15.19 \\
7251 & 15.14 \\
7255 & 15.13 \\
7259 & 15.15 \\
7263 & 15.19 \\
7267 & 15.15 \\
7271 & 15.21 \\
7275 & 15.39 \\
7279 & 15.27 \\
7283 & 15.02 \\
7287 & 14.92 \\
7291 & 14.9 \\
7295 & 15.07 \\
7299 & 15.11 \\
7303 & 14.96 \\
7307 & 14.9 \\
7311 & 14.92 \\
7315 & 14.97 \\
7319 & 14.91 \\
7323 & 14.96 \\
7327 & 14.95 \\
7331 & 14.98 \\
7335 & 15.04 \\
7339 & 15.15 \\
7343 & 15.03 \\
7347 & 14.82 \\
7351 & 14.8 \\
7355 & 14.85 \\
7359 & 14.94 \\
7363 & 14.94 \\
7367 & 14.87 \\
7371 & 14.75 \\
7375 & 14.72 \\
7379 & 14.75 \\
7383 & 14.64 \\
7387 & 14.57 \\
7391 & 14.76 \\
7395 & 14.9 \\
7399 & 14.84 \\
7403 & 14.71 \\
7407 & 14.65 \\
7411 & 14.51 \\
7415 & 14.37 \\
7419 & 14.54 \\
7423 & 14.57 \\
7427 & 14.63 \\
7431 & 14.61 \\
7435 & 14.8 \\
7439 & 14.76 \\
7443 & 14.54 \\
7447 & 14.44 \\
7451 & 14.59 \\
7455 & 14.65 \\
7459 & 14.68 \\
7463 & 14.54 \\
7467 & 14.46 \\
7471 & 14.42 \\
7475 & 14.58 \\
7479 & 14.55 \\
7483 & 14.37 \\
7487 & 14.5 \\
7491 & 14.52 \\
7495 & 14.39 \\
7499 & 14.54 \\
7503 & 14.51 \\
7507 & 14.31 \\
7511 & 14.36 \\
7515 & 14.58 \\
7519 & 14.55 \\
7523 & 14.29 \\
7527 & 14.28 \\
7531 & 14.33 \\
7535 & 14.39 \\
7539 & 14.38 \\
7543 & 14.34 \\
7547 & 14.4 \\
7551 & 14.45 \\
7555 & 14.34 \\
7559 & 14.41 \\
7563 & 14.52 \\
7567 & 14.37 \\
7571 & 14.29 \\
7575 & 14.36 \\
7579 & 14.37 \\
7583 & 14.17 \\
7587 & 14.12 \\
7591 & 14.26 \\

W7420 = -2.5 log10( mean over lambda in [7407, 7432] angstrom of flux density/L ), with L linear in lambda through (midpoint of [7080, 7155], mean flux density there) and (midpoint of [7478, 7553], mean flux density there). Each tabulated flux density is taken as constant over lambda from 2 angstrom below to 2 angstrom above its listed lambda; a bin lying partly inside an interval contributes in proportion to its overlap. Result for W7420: 0.01 mag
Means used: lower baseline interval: 15.7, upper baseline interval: 14.4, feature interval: 14.5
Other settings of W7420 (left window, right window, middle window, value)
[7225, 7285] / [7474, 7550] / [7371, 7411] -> 0.006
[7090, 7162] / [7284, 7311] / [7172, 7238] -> 0.004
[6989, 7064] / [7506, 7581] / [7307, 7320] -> 0.013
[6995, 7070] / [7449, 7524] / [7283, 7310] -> 0.010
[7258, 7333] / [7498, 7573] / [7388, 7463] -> 0.004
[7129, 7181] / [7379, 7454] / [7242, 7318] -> 0.001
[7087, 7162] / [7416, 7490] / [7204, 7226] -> 0.015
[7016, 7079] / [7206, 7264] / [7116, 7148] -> -0.001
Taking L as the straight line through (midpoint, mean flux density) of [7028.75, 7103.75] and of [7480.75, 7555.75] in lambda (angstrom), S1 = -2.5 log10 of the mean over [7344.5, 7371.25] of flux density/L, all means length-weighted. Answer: 0.01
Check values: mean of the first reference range 15.9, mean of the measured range 14.9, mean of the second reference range 14.4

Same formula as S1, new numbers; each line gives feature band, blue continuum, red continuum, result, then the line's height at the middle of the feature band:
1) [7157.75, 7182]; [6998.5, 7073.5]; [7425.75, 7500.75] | 0.01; 15.5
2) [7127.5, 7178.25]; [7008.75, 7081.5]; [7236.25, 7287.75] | 0.00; 15.6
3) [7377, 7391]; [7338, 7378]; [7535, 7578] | 0.01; 14.8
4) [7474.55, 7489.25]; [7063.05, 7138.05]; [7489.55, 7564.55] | 0.01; 14.6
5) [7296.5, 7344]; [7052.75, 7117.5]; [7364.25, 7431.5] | 0.00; 15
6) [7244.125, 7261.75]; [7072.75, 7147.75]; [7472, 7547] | 0.01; 15.3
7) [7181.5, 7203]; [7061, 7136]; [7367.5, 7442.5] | 0.01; 15.5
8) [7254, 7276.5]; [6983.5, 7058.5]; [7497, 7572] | 0.00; 15.3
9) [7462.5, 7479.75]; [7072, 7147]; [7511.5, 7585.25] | 0.01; 14.6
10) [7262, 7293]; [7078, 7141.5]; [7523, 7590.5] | 0.01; 15.3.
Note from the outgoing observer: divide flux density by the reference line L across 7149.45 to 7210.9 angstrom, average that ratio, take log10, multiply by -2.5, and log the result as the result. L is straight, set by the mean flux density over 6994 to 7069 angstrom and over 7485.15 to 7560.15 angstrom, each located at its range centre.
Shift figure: 0.01 mag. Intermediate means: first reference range 16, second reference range 14.4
